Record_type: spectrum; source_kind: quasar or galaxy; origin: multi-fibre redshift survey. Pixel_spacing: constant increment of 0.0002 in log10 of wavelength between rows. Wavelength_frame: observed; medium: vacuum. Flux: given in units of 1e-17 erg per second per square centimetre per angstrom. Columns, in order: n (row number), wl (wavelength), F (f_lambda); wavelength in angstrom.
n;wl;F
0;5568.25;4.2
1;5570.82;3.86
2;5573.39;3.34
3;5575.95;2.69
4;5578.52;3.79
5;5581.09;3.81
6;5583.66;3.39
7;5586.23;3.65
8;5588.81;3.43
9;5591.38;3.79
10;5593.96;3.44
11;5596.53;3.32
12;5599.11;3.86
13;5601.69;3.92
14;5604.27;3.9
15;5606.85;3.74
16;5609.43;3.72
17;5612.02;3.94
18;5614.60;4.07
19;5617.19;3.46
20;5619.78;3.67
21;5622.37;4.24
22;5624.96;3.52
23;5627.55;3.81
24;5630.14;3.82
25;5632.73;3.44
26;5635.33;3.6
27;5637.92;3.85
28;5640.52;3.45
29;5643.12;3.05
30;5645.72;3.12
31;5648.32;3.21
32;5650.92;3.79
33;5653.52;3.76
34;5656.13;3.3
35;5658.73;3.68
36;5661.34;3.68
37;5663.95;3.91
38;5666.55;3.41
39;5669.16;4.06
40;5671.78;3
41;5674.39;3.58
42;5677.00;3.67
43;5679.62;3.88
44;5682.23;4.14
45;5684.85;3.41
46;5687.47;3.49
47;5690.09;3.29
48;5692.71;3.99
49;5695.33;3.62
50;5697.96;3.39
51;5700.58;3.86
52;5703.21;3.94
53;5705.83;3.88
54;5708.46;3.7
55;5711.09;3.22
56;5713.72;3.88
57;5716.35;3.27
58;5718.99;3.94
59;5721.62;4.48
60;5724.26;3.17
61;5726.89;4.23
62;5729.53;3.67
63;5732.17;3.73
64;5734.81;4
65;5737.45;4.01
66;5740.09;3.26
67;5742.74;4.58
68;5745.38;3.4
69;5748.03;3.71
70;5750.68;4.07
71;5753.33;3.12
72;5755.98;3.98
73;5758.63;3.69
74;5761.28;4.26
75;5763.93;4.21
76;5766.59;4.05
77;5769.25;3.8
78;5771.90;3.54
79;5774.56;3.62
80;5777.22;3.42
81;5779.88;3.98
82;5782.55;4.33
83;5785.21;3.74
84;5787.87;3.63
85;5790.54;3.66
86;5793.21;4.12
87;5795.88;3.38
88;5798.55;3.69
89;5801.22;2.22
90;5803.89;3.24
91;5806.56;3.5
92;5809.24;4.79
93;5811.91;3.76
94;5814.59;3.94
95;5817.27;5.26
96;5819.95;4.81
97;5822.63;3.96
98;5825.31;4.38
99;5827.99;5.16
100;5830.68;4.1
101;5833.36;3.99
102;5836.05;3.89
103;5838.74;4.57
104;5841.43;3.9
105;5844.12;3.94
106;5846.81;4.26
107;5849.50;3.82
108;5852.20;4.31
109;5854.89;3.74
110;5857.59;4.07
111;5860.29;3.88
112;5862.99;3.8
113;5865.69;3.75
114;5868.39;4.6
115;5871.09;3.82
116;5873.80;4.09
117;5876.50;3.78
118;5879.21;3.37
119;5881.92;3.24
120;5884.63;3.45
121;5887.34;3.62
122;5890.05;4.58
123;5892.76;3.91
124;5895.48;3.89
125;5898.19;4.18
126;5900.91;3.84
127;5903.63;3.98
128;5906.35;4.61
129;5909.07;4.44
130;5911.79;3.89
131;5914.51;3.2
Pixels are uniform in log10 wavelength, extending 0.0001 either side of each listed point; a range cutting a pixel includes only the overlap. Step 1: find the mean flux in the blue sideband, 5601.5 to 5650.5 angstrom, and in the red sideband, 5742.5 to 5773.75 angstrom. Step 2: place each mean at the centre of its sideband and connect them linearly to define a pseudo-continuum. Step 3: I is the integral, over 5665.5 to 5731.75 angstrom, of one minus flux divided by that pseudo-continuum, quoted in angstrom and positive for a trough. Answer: 1.2 angstrom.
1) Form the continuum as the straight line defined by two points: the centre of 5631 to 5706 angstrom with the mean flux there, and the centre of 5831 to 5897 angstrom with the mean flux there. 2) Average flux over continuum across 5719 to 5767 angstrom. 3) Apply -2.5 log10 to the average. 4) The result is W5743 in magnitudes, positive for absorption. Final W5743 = -0.040 mag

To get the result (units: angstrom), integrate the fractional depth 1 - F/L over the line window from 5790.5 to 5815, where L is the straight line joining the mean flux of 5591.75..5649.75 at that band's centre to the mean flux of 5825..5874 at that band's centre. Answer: 2.4 angstrom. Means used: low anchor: 3.65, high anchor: 4.1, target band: 3.62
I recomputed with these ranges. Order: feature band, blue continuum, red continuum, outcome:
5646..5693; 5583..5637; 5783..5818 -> 1.4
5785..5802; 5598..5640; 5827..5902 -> 1.8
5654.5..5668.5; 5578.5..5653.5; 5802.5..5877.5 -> 0.5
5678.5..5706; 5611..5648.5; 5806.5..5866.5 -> 0.6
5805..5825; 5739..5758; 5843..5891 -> -2.4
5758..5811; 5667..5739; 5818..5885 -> 2.1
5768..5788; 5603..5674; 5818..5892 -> 0.7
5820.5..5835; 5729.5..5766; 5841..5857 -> -1.3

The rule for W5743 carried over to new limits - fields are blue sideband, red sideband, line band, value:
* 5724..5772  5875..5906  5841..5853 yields -0.058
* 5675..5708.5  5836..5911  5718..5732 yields -0.036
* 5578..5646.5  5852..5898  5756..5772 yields -0.050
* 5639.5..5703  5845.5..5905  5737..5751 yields -0.033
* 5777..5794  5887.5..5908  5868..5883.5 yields 0.084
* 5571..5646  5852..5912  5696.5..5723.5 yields 0.000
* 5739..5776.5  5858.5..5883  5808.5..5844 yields -0.136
